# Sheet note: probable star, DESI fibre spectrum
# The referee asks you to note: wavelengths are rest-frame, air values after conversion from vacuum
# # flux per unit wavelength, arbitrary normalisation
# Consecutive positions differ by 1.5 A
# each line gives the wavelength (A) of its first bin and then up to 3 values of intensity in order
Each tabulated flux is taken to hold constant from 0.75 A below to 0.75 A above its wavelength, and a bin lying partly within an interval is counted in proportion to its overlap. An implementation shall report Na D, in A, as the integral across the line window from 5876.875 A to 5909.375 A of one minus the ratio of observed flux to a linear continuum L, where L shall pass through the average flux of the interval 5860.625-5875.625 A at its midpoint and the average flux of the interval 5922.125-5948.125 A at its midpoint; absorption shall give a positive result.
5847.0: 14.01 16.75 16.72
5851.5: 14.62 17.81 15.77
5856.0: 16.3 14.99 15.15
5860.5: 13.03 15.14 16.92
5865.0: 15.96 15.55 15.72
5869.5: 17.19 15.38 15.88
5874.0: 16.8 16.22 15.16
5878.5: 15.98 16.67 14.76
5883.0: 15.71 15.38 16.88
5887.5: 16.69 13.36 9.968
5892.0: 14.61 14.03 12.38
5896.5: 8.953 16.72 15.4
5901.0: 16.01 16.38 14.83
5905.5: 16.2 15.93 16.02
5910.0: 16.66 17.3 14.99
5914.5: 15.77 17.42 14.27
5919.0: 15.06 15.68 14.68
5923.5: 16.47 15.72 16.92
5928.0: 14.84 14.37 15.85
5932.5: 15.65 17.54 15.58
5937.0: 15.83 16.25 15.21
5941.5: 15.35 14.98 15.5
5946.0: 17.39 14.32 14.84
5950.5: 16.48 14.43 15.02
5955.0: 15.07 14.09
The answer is 2.0 A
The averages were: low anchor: 15.9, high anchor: 15.7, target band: 14.9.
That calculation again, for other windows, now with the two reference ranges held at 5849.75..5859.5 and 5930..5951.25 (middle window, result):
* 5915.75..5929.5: 0.21 A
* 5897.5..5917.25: -0.33 A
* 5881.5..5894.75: 1.11 A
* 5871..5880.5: -0.12 A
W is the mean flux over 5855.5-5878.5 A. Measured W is 15.7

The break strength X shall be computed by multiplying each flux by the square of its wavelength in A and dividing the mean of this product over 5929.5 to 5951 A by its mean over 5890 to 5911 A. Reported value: 1.09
